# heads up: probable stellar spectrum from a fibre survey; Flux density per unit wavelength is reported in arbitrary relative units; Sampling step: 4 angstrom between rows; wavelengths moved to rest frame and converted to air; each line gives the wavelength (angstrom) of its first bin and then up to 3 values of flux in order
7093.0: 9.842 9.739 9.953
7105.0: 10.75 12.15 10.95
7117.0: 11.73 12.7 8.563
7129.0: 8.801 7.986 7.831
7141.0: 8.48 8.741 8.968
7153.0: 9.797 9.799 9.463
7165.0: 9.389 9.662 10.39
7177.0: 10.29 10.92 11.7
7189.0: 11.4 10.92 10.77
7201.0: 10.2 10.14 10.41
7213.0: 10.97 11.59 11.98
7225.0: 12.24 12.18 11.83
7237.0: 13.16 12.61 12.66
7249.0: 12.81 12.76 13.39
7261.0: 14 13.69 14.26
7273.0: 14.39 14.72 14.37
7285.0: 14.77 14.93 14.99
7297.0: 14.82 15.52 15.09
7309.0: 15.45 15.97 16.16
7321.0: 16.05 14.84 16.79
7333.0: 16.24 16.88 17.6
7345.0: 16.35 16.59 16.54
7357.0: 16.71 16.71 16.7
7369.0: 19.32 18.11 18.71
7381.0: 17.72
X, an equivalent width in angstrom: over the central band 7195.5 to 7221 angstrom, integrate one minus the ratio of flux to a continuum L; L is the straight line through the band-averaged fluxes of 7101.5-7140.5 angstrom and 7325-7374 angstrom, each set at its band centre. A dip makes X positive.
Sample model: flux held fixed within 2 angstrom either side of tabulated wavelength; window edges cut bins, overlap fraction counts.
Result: 3.87 angstrom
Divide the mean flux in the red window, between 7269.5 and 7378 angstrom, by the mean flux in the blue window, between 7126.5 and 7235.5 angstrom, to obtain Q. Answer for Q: 1.57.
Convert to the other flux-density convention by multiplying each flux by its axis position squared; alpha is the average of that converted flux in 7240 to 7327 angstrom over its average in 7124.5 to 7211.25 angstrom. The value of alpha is 1.53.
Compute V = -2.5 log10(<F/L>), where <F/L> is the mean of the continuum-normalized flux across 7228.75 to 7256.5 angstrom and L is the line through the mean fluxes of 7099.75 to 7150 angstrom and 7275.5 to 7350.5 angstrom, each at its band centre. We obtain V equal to 0.07 mag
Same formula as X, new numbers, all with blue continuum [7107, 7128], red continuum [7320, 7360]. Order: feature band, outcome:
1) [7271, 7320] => 0.9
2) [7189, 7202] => 2.2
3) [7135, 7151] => 4.4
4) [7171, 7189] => 2.5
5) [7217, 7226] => 1.1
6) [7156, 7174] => 3.7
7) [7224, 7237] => 1.5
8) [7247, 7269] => 1.6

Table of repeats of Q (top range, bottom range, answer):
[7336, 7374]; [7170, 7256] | 1.49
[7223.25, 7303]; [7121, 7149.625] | 1.57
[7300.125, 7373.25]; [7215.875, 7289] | 1.24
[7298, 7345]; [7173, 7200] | 1.47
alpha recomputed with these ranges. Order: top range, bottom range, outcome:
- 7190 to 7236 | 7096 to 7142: 1.15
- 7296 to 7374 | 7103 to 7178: 1.77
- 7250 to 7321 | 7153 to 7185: 1.50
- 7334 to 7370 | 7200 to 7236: 1.55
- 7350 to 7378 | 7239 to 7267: 1.37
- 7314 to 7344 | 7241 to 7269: 1.26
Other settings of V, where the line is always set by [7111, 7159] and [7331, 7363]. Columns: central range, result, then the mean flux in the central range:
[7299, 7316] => -0.01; 15.5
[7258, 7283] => -0.01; 14.2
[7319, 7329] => 0.01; 15.7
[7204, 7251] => 0.07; 11.9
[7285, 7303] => -0.01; 15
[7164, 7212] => 0.08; 10.5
